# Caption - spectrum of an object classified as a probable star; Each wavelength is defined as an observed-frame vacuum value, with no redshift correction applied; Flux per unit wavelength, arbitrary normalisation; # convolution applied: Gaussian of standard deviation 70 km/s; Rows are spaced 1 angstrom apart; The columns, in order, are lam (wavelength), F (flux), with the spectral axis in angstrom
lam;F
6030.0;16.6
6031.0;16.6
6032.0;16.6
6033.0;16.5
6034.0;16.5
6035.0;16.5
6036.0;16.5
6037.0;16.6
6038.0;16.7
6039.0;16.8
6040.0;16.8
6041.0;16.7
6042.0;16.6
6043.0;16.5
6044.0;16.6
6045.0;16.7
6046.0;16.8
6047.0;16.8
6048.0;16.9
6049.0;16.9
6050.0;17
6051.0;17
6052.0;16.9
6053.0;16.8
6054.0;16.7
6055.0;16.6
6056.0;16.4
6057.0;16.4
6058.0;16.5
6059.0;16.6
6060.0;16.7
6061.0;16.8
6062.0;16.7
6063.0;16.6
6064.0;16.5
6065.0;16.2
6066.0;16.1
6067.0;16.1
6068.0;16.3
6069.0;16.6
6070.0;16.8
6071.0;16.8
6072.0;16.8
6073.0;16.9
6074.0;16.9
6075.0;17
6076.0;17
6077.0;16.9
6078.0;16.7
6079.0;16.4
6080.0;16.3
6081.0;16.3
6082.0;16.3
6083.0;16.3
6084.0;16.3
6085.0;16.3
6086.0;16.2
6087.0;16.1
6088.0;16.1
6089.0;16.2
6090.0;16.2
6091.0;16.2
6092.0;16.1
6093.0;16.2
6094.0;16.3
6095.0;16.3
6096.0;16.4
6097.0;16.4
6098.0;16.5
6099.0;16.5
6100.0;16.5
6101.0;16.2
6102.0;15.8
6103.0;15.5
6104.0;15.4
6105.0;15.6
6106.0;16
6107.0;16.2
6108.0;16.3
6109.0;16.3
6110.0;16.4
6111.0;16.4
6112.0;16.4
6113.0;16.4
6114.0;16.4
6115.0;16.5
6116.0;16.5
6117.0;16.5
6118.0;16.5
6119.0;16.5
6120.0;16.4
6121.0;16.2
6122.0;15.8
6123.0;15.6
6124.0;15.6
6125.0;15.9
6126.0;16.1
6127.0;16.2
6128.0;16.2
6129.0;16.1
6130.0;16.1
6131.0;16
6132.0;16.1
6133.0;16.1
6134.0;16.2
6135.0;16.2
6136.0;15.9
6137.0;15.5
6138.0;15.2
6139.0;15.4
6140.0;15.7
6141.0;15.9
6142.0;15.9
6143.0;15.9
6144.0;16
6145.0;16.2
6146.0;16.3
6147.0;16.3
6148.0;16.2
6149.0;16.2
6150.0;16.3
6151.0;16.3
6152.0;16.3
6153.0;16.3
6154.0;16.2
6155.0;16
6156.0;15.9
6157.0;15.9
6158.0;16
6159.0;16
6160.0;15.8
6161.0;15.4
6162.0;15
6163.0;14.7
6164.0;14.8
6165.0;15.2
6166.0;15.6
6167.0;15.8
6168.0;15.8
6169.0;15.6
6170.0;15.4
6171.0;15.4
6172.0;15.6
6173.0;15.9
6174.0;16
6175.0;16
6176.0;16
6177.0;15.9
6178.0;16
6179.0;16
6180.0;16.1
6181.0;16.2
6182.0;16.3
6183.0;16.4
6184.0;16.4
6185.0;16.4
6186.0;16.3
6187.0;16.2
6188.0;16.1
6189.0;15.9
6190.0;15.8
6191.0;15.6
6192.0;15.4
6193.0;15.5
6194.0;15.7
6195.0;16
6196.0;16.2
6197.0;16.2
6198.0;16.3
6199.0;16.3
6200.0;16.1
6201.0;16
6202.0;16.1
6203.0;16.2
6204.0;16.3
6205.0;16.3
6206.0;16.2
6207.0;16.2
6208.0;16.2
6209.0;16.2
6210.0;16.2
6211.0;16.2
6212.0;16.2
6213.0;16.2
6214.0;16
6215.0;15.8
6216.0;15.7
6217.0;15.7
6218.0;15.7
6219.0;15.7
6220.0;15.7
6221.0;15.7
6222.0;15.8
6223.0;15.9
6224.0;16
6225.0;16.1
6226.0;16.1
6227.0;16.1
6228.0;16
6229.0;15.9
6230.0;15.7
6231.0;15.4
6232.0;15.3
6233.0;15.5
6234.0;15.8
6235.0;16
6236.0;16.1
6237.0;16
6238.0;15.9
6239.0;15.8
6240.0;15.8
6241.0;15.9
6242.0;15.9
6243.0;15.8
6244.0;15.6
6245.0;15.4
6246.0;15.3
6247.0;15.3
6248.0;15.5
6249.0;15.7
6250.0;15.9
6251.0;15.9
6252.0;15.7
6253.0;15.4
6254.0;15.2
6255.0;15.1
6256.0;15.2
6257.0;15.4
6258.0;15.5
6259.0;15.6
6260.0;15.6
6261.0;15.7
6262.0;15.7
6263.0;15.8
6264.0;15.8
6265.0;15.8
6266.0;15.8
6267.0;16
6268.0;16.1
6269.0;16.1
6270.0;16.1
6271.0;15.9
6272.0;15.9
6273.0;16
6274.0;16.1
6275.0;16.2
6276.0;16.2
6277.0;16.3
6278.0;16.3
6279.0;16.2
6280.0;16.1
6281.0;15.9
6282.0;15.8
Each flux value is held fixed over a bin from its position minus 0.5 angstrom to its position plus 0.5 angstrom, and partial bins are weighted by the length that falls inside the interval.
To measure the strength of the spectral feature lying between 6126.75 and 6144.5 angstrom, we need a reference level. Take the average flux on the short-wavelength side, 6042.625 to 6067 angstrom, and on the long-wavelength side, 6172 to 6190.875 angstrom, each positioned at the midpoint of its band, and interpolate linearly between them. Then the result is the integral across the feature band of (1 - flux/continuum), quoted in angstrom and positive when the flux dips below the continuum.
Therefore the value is 0.40 angstrom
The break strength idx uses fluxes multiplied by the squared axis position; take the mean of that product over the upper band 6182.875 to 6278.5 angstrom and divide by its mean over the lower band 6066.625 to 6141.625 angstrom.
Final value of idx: 1.0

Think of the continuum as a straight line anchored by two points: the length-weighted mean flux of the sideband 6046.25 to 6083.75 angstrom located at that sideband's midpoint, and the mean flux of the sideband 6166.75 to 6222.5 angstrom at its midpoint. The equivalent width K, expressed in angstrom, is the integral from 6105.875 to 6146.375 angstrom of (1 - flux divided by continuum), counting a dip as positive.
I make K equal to 0.6 angstrom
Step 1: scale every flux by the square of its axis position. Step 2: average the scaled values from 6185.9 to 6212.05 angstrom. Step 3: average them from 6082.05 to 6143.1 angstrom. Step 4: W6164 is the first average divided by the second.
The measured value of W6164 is 1.0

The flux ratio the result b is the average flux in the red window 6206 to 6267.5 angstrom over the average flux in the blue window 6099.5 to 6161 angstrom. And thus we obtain 0.98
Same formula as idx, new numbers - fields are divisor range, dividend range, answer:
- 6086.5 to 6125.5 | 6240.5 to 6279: 1.02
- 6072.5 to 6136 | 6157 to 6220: 1.01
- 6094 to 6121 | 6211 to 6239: 1.01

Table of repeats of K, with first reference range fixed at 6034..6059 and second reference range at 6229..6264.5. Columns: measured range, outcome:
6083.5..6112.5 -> 0.4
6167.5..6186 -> 0.0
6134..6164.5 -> 0.5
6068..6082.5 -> -0.1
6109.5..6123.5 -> 0.0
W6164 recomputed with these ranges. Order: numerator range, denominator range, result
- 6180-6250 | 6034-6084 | 1.01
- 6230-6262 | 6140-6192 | 1.01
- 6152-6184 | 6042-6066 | 0.98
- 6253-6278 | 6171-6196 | 1.02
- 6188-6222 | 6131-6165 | 1.03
